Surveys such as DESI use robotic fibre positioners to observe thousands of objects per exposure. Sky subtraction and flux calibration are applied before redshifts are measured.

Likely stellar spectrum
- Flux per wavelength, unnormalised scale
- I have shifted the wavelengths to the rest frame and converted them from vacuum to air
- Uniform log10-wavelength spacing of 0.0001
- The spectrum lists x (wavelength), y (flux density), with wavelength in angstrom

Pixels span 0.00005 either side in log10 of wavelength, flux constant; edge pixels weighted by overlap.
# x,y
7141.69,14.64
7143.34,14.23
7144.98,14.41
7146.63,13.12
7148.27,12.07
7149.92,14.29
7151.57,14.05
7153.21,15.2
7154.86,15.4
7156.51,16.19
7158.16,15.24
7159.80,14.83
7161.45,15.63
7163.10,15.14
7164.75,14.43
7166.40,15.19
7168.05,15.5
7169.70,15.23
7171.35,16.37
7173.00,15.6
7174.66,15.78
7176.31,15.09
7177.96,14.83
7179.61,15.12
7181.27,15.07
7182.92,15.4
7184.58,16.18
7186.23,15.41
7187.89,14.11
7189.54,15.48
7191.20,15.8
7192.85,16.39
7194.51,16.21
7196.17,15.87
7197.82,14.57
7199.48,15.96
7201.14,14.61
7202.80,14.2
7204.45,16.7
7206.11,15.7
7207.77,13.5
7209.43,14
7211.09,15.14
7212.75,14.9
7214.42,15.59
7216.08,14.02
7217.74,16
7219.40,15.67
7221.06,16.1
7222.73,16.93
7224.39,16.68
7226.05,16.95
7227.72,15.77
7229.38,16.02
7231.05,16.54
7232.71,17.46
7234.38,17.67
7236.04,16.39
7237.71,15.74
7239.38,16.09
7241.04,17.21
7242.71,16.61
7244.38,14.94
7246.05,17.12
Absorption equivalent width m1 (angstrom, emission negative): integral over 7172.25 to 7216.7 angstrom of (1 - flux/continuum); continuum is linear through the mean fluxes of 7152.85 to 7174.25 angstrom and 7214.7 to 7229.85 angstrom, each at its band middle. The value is 1.3 angstrom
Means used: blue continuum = 15.4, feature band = 15.2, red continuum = 16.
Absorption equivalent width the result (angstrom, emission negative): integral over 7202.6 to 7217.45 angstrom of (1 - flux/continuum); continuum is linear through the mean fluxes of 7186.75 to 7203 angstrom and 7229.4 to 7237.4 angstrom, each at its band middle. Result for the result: 0.9 angstrom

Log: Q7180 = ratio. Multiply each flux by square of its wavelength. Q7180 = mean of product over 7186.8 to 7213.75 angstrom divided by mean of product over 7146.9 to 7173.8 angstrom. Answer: 1.03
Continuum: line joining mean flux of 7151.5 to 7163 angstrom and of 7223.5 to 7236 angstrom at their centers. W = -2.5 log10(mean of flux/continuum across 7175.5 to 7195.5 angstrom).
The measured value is 0.03 mag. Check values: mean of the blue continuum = 15.3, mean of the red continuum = 16.7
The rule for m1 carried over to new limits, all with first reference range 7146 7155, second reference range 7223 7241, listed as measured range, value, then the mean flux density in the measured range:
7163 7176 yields -0.8 angstrom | 15.4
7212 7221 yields 0.4 angstrom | 15.3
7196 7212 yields 0.7 angstrom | 15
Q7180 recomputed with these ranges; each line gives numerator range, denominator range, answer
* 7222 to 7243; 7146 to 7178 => 1.13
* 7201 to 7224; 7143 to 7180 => 1.04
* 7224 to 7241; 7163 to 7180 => 1.10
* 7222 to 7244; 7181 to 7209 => 1.09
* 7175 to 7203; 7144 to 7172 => 1.04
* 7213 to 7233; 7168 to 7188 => 1.06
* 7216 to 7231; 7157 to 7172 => 1.07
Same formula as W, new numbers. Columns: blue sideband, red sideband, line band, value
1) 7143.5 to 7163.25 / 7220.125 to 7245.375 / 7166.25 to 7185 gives -0.02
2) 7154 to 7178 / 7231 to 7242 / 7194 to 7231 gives 0.05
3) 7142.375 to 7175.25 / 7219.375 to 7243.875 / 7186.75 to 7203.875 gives 0.03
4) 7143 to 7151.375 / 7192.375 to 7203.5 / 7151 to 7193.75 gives -0.06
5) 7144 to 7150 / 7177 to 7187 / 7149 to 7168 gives -0.08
